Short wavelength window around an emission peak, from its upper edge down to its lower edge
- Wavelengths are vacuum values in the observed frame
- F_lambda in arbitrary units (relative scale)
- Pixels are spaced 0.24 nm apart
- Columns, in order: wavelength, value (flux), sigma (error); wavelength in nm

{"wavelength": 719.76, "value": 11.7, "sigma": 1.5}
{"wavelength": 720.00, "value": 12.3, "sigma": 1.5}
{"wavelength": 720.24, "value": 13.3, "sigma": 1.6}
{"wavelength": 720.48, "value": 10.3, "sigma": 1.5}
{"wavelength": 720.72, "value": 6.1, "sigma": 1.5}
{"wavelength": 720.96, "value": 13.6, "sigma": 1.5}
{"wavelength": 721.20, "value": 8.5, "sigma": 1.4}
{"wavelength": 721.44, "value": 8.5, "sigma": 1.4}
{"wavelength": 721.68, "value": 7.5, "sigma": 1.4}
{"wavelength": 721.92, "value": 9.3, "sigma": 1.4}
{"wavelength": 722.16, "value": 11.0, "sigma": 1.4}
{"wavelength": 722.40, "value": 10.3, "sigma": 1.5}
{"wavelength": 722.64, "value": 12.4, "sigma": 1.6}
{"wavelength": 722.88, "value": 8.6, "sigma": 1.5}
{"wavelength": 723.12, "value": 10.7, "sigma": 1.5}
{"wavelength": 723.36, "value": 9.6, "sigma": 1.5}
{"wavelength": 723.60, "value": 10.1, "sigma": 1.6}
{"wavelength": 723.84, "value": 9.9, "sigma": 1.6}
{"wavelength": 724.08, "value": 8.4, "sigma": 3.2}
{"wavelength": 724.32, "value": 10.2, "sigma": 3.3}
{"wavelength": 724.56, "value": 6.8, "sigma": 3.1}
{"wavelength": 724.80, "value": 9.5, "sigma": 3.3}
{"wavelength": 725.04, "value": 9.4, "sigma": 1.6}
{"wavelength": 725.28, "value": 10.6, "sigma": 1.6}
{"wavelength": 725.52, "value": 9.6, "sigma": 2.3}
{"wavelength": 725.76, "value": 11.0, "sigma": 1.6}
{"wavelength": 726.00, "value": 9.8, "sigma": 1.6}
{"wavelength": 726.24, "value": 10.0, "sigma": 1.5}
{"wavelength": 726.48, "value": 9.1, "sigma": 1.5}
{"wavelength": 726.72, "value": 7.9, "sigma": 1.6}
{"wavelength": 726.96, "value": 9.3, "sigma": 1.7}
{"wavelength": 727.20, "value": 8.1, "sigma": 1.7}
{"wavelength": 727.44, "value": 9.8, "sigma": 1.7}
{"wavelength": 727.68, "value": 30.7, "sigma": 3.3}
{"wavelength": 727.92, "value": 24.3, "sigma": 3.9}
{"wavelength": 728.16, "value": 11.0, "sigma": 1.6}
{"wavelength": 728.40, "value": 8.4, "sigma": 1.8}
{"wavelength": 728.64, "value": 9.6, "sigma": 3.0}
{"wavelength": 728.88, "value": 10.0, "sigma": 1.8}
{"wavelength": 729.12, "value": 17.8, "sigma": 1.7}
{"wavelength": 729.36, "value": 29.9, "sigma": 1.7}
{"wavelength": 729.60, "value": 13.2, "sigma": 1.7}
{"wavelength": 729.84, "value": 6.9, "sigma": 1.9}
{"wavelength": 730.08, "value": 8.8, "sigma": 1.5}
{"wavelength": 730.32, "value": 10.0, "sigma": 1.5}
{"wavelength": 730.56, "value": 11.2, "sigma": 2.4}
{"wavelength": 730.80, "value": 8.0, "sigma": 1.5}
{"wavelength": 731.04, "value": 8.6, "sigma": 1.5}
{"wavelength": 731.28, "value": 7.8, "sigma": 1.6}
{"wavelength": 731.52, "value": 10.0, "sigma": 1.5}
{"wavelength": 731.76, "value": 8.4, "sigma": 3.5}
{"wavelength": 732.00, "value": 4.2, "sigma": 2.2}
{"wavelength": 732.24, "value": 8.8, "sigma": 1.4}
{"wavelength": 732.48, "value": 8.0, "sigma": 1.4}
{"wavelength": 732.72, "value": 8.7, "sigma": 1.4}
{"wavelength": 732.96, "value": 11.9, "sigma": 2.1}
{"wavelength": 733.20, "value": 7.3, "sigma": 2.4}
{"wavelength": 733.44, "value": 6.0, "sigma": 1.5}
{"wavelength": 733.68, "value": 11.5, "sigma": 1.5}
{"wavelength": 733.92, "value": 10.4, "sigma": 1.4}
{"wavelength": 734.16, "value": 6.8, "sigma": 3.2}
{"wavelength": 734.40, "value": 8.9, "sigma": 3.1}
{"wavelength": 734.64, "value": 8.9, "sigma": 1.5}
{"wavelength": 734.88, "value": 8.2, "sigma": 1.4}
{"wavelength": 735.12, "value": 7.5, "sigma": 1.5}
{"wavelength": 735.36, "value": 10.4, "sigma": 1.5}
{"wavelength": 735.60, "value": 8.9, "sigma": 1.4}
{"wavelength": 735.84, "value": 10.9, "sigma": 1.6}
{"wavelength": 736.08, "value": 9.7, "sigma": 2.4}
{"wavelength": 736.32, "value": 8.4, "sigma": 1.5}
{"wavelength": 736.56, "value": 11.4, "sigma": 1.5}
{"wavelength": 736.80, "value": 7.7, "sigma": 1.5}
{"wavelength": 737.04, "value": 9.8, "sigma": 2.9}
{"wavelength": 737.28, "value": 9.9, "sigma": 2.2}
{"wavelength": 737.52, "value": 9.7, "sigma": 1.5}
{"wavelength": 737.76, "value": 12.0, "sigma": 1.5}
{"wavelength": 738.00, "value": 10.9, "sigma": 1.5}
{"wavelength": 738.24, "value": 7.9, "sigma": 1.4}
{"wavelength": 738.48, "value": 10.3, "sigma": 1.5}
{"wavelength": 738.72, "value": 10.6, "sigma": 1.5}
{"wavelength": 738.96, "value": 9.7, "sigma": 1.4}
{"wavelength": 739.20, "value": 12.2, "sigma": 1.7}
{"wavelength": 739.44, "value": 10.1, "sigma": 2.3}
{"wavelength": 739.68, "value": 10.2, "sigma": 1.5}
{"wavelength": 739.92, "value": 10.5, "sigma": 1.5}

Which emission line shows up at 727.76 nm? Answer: [S II] 6716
